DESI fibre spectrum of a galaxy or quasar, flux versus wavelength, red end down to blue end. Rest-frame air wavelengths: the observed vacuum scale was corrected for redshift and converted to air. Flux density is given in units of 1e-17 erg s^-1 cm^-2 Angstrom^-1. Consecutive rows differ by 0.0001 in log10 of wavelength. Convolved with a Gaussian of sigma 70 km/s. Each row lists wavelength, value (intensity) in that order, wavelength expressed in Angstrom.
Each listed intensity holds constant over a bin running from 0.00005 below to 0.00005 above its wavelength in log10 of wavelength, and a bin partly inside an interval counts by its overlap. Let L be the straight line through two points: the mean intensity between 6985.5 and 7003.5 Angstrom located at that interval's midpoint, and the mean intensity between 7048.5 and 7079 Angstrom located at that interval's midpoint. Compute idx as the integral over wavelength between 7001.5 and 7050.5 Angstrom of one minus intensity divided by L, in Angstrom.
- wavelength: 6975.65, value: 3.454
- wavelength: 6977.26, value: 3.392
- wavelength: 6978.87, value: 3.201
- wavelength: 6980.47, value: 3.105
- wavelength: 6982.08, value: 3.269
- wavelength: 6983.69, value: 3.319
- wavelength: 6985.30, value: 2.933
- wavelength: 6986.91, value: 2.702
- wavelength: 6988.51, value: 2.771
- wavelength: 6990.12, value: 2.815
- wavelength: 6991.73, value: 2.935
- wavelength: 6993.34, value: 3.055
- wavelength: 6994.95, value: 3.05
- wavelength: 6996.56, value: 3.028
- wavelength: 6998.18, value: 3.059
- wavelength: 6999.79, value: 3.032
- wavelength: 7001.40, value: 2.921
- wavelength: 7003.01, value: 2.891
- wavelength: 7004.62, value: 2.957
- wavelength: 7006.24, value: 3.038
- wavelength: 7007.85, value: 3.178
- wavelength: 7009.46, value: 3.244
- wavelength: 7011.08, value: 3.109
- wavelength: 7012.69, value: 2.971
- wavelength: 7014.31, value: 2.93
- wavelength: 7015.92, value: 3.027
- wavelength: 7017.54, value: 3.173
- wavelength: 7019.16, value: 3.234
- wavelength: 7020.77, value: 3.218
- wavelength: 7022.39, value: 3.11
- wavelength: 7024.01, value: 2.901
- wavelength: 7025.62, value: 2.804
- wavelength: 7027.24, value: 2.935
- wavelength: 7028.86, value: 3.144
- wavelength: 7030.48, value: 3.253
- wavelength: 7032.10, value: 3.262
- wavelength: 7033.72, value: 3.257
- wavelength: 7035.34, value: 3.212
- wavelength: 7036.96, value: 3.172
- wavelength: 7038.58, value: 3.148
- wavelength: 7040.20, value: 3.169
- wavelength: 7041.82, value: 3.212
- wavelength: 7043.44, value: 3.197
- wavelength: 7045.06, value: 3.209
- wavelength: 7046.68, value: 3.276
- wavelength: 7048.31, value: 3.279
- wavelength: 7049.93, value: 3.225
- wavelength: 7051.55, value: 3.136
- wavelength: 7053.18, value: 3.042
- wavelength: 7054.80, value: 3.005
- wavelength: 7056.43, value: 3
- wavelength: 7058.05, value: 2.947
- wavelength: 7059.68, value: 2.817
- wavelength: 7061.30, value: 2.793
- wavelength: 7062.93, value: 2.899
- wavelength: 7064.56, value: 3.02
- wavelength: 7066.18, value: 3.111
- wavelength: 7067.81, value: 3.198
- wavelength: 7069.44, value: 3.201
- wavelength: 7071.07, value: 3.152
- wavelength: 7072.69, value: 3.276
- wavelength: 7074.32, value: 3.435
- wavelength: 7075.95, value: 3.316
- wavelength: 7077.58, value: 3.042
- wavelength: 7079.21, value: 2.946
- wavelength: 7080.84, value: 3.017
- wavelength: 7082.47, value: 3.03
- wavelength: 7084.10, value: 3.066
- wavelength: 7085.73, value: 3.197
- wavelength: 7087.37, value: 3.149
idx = -1.9 Angstrom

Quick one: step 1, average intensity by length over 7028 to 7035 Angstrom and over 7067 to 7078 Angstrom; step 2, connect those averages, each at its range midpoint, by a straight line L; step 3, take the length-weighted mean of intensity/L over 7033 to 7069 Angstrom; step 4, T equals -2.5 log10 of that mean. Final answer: 0.04 mag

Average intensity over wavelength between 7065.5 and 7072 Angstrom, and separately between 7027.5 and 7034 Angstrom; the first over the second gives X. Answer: 0.99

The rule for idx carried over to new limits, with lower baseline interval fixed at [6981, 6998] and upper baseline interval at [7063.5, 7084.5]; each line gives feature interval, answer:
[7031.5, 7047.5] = -0.7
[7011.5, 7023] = -0.2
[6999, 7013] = -0.1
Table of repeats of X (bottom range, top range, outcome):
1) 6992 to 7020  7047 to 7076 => 1.02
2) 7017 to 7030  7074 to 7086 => 1.02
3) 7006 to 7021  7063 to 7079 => 1.02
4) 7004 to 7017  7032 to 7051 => 1.05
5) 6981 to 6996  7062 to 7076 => 1.06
